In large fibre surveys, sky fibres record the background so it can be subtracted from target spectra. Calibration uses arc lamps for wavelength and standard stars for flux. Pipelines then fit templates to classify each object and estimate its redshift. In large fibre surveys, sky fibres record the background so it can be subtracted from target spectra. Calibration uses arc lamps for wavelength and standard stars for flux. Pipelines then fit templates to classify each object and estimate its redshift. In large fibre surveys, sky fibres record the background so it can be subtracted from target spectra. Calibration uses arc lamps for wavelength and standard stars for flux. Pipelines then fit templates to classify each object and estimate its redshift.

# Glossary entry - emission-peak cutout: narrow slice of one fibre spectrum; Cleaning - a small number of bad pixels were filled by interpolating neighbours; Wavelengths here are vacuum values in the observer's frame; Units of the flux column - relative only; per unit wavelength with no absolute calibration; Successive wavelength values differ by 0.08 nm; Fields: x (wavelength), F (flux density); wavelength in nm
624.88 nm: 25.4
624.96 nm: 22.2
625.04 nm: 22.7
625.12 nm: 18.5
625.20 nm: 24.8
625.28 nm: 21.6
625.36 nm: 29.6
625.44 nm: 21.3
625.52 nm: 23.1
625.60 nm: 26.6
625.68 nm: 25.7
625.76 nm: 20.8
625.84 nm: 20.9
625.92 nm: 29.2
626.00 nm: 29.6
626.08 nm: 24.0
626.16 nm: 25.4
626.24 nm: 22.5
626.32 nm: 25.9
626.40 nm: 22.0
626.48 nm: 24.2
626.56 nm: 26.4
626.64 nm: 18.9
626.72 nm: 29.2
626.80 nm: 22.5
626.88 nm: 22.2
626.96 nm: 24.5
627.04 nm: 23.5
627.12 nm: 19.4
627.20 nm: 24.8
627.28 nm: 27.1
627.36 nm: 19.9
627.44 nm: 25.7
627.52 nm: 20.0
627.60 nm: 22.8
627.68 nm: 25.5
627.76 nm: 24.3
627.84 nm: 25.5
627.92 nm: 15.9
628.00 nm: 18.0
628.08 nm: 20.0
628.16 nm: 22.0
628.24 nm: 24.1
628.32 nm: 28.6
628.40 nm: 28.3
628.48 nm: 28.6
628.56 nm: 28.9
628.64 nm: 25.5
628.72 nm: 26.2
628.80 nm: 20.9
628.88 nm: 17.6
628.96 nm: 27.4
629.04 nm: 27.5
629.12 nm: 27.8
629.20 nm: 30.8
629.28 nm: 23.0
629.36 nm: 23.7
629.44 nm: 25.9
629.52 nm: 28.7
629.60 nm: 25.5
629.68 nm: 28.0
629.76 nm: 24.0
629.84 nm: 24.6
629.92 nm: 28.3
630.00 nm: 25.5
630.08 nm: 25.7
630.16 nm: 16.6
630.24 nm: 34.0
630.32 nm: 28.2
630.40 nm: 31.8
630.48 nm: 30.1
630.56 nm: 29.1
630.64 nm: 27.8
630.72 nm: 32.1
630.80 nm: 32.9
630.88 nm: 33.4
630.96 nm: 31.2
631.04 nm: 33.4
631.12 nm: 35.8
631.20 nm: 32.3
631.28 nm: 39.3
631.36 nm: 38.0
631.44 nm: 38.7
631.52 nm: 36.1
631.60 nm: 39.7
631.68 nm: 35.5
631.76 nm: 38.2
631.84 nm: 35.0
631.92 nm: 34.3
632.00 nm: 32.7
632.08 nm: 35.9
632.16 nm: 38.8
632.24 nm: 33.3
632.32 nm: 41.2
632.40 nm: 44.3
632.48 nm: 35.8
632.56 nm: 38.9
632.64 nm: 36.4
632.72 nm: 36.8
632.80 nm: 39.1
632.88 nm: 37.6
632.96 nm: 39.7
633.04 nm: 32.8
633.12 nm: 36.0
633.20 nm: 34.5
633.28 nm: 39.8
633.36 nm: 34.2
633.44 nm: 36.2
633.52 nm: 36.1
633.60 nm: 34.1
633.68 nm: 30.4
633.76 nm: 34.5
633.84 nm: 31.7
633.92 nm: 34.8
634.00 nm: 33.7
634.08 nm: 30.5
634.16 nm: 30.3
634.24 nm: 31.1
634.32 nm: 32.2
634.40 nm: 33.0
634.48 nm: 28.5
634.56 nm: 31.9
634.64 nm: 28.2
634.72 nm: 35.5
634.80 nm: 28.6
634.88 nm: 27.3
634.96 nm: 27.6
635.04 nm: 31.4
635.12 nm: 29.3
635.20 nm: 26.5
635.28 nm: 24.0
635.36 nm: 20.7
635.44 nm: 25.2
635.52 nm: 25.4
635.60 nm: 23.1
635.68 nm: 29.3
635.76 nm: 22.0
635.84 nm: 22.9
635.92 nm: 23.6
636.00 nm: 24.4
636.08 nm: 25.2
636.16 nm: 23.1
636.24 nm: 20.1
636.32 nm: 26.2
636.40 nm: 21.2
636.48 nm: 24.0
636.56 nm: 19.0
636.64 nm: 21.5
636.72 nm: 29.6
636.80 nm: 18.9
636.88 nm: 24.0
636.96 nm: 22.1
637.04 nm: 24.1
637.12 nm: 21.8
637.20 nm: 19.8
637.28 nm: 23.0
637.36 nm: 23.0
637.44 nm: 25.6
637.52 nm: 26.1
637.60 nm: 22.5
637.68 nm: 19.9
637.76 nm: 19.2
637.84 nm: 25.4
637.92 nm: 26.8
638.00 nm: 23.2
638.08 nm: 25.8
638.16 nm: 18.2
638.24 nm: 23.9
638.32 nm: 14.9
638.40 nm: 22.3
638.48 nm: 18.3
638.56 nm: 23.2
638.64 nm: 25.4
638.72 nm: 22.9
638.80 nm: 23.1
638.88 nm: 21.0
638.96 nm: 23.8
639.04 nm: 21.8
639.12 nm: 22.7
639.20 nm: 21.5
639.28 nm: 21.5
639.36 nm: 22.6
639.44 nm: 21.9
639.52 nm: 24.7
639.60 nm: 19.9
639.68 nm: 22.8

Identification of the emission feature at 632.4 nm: Mg II 2798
